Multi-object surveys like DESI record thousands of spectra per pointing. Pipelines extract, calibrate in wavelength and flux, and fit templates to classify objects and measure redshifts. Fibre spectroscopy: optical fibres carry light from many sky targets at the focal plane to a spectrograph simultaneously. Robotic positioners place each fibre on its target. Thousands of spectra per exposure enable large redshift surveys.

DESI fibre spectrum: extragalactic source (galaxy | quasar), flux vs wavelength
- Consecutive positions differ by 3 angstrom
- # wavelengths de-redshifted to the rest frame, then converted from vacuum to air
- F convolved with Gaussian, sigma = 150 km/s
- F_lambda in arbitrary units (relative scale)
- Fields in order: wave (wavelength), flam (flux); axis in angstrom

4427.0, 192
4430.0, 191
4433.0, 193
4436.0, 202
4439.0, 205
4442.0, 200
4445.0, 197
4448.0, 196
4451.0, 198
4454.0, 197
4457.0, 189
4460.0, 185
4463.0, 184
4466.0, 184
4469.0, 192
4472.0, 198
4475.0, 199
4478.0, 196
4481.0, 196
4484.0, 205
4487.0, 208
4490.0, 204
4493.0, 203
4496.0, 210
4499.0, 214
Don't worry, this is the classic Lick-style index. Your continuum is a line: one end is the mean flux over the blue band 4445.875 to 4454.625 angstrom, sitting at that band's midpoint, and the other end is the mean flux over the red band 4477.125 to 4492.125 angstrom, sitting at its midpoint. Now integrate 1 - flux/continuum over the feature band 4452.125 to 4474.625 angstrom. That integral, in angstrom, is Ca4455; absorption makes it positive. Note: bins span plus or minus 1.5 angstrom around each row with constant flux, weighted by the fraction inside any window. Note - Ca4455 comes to 1.0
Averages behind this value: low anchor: 197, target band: 190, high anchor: 202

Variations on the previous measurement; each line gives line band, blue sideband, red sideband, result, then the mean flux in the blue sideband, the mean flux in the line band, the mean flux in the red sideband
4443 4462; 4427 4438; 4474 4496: 0.42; 195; 194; 202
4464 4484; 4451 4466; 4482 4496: 0.27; 189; 195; 205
